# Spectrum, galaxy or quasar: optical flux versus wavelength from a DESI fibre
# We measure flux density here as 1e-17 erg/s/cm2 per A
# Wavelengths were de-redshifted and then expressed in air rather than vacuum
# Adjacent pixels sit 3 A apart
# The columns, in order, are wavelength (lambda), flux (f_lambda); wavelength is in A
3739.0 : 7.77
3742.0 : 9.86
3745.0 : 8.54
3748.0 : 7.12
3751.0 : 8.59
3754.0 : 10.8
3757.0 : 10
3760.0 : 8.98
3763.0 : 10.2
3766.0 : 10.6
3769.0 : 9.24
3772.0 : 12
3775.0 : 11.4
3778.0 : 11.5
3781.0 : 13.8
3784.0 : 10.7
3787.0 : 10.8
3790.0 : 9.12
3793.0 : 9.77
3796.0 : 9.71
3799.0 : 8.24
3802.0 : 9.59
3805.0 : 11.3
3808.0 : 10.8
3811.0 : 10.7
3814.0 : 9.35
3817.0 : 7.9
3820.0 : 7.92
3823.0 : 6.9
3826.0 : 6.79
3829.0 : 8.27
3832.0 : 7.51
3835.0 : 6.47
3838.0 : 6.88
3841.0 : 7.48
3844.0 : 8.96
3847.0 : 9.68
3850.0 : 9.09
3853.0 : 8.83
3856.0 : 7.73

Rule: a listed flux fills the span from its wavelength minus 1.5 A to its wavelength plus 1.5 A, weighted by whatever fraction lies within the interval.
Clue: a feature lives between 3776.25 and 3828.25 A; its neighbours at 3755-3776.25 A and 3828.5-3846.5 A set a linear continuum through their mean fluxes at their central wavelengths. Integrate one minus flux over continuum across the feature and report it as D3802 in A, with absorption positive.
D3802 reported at -3.8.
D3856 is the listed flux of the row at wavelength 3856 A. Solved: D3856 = 7.73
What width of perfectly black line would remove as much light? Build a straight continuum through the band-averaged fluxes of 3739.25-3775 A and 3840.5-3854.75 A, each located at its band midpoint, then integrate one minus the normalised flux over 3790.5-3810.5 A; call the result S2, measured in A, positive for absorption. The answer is -1.4 A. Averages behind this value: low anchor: 9.64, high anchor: 8.88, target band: 9.9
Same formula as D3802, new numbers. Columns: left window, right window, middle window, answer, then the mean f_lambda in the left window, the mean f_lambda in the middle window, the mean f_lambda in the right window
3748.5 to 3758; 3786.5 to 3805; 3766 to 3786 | -3.8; 9.5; 11.4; 9.61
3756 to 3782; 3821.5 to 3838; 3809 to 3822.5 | -1.4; 10.8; 8.88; 7.16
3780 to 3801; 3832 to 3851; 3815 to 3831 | 2.2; 10.2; 7.61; 8.02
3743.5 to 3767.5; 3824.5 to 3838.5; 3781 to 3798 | -3.8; 9.35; 10.3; 7.21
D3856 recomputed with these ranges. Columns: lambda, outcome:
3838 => 6.88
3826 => 6.79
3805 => 11.3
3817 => 7.9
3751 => 8.59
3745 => 8.54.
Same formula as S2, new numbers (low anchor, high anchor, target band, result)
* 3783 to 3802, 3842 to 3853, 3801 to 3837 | 3.2 A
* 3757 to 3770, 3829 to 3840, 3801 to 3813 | -3.5 A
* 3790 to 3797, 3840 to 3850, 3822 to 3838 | 3.3 A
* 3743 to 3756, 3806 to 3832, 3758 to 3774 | -2.6 A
